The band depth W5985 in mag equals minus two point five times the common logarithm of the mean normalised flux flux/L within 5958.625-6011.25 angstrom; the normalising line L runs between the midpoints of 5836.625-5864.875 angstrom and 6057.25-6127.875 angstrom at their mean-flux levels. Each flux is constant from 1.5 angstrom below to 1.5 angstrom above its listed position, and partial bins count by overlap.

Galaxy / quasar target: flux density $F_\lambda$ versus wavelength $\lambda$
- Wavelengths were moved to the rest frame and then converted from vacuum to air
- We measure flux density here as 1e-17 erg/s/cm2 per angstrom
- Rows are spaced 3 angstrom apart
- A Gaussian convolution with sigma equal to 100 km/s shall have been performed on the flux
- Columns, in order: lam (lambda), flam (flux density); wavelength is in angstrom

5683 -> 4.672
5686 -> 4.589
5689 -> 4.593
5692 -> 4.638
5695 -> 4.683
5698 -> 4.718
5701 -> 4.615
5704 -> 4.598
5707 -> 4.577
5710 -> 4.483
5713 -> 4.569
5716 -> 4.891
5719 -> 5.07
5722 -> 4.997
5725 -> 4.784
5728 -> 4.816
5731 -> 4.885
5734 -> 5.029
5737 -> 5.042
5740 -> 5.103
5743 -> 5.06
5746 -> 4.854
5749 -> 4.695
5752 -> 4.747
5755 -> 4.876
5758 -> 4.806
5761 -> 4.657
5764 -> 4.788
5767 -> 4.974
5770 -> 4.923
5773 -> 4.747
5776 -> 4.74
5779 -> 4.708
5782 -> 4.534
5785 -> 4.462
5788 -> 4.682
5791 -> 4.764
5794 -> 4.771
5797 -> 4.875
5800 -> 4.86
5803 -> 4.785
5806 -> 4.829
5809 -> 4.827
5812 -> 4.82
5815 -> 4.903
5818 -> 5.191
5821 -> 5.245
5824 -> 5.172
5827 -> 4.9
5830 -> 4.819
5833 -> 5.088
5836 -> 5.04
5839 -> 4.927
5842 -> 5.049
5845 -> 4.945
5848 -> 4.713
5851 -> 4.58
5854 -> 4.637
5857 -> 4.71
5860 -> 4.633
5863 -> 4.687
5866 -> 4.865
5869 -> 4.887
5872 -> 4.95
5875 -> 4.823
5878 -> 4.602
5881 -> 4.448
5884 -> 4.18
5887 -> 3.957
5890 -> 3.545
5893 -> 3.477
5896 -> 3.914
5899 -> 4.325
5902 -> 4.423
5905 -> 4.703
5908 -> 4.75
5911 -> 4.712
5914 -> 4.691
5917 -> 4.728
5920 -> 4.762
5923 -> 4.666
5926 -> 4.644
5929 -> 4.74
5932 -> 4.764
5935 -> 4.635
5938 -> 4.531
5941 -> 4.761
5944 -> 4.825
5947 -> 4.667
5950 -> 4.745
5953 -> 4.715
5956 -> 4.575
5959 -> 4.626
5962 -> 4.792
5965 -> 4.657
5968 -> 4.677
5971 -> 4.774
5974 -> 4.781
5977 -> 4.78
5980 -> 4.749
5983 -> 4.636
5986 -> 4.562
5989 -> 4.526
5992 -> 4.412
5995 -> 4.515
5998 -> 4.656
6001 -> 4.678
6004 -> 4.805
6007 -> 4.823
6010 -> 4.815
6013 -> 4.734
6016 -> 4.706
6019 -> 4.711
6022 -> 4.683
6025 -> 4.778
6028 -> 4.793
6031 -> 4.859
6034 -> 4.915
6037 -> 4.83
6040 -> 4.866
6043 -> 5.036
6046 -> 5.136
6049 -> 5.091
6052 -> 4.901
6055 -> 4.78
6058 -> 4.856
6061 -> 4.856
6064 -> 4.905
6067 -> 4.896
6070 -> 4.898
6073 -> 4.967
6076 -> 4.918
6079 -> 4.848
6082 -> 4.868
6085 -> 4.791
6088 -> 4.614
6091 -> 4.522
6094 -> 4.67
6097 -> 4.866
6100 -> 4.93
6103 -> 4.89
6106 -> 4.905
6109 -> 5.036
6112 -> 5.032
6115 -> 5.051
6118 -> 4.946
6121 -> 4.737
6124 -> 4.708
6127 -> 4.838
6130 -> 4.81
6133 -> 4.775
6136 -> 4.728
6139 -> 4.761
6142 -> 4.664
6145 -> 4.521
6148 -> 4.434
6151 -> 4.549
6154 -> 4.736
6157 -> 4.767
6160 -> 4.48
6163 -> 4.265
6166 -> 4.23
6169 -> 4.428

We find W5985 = 0.03 mag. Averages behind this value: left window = 4.77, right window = 4.86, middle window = 4.68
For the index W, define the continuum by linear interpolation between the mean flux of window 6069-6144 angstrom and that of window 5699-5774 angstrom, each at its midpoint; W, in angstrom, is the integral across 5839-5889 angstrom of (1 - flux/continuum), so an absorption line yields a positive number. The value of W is 1.7 angstrom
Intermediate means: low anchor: 4.82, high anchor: 4.83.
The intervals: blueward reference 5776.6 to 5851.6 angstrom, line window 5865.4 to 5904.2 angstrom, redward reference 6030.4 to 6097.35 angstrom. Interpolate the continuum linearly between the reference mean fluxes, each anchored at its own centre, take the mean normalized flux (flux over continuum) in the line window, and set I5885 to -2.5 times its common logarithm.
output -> 0.13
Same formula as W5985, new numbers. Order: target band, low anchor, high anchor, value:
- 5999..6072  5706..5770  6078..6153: -0.012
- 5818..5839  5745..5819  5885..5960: -0.078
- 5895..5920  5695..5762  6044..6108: 0.065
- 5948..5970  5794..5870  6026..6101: 0.042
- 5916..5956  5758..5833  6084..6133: 0.030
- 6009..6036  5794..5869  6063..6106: 0.014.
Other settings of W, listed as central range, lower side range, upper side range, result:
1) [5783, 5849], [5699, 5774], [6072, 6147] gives -1.0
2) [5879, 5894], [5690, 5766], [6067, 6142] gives 2.7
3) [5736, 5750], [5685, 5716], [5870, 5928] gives -1.1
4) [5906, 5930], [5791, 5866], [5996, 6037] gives 0.6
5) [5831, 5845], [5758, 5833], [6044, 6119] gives -0.5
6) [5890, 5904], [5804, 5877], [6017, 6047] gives 2.5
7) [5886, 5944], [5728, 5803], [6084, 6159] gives 3.9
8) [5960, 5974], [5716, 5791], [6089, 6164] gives 0.2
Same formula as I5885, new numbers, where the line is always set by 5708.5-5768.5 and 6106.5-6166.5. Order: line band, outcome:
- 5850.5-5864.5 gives 0.04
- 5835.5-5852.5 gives -0.01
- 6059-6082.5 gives -0.04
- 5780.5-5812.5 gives 0.02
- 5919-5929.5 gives 0.02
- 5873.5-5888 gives 0.09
